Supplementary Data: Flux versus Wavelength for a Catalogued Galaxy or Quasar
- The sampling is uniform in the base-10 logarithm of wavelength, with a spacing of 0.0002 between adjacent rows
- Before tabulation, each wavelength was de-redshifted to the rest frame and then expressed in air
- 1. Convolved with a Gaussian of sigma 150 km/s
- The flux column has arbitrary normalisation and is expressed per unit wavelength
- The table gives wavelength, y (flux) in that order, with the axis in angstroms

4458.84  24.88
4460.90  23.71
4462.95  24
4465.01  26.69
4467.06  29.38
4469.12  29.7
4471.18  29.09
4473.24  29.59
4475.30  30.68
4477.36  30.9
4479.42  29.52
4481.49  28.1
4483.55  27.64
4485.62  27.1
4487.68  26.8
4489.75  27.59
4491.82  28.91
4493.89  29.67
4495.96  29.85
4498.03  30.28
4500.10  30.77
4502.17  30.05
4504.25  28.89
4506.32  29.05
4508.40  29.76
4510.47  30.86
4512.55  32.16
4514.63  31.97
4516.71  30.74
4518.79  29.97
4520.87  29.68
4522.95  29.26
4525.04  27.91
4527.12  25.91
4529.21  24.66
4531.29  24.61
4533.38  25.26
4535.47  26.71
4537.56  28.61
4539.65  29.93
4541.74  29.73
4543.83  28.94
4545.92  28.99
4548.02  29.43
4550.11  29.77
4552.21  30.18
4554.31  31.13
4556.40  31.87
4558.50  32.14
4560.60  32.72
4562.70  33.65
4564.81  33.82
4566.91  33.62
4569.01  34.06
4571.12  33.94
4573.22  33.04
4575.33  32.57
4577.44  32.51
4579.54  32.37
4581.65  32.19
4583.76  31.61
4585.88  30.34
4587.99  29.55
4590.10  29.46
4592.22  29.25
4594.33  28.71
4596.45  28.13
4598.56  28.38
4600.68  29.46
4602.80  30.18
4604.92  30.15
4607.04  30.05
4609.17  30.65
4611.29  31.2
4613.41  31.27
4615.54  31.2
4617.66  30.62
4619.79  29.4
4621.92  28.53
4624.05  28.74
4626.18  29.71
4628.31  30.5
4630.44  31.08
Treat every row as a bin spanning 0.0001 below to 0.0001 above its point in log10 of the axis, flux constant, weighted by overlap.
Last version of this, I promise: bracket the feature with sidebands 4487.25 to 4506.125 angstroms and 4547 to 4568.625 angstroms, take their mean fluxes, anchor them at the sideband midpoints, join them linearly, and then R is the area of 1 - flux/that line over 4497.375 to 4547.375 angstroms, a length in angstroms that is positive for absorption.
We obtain 2.3 angstroms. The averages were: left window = 29.3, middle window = 28.9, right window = 31.9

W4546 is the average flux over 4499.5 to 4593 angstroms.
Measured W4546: 30.3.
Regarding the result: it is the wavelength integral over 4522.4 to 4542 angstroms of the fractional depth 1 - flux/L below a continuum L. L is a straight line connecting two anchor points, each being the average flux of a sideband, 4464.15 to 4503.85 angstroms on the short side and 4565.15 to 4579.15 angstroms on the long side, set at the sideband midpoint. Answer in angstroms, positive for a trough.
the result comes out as 2.7 angstroms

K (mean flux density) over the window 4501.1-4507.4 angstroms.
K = 29.3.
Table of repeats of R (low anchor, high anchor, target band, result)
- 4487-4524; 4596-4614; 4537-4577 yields -2.2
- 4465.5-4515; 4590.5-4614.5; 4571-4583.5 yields -1.2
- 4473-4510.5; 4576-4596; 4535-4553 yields 0.5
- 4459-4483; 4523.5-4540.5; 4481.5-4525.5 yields -3.3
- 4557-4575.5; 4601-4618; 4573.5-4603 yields 1.4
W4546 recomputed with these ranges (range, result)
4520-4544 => 27.5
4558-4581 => 33.1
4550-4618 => 31.2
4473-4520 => 29.6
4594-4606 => 29.2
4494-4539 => 28.9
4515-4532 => 28.1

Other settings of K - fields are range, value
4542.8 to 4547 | 28.9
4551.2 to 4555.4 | 30.7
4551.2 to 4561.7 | 31.6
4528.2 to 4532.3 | 24.7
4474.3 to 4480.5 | 30.3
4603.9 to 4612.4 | 30.5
